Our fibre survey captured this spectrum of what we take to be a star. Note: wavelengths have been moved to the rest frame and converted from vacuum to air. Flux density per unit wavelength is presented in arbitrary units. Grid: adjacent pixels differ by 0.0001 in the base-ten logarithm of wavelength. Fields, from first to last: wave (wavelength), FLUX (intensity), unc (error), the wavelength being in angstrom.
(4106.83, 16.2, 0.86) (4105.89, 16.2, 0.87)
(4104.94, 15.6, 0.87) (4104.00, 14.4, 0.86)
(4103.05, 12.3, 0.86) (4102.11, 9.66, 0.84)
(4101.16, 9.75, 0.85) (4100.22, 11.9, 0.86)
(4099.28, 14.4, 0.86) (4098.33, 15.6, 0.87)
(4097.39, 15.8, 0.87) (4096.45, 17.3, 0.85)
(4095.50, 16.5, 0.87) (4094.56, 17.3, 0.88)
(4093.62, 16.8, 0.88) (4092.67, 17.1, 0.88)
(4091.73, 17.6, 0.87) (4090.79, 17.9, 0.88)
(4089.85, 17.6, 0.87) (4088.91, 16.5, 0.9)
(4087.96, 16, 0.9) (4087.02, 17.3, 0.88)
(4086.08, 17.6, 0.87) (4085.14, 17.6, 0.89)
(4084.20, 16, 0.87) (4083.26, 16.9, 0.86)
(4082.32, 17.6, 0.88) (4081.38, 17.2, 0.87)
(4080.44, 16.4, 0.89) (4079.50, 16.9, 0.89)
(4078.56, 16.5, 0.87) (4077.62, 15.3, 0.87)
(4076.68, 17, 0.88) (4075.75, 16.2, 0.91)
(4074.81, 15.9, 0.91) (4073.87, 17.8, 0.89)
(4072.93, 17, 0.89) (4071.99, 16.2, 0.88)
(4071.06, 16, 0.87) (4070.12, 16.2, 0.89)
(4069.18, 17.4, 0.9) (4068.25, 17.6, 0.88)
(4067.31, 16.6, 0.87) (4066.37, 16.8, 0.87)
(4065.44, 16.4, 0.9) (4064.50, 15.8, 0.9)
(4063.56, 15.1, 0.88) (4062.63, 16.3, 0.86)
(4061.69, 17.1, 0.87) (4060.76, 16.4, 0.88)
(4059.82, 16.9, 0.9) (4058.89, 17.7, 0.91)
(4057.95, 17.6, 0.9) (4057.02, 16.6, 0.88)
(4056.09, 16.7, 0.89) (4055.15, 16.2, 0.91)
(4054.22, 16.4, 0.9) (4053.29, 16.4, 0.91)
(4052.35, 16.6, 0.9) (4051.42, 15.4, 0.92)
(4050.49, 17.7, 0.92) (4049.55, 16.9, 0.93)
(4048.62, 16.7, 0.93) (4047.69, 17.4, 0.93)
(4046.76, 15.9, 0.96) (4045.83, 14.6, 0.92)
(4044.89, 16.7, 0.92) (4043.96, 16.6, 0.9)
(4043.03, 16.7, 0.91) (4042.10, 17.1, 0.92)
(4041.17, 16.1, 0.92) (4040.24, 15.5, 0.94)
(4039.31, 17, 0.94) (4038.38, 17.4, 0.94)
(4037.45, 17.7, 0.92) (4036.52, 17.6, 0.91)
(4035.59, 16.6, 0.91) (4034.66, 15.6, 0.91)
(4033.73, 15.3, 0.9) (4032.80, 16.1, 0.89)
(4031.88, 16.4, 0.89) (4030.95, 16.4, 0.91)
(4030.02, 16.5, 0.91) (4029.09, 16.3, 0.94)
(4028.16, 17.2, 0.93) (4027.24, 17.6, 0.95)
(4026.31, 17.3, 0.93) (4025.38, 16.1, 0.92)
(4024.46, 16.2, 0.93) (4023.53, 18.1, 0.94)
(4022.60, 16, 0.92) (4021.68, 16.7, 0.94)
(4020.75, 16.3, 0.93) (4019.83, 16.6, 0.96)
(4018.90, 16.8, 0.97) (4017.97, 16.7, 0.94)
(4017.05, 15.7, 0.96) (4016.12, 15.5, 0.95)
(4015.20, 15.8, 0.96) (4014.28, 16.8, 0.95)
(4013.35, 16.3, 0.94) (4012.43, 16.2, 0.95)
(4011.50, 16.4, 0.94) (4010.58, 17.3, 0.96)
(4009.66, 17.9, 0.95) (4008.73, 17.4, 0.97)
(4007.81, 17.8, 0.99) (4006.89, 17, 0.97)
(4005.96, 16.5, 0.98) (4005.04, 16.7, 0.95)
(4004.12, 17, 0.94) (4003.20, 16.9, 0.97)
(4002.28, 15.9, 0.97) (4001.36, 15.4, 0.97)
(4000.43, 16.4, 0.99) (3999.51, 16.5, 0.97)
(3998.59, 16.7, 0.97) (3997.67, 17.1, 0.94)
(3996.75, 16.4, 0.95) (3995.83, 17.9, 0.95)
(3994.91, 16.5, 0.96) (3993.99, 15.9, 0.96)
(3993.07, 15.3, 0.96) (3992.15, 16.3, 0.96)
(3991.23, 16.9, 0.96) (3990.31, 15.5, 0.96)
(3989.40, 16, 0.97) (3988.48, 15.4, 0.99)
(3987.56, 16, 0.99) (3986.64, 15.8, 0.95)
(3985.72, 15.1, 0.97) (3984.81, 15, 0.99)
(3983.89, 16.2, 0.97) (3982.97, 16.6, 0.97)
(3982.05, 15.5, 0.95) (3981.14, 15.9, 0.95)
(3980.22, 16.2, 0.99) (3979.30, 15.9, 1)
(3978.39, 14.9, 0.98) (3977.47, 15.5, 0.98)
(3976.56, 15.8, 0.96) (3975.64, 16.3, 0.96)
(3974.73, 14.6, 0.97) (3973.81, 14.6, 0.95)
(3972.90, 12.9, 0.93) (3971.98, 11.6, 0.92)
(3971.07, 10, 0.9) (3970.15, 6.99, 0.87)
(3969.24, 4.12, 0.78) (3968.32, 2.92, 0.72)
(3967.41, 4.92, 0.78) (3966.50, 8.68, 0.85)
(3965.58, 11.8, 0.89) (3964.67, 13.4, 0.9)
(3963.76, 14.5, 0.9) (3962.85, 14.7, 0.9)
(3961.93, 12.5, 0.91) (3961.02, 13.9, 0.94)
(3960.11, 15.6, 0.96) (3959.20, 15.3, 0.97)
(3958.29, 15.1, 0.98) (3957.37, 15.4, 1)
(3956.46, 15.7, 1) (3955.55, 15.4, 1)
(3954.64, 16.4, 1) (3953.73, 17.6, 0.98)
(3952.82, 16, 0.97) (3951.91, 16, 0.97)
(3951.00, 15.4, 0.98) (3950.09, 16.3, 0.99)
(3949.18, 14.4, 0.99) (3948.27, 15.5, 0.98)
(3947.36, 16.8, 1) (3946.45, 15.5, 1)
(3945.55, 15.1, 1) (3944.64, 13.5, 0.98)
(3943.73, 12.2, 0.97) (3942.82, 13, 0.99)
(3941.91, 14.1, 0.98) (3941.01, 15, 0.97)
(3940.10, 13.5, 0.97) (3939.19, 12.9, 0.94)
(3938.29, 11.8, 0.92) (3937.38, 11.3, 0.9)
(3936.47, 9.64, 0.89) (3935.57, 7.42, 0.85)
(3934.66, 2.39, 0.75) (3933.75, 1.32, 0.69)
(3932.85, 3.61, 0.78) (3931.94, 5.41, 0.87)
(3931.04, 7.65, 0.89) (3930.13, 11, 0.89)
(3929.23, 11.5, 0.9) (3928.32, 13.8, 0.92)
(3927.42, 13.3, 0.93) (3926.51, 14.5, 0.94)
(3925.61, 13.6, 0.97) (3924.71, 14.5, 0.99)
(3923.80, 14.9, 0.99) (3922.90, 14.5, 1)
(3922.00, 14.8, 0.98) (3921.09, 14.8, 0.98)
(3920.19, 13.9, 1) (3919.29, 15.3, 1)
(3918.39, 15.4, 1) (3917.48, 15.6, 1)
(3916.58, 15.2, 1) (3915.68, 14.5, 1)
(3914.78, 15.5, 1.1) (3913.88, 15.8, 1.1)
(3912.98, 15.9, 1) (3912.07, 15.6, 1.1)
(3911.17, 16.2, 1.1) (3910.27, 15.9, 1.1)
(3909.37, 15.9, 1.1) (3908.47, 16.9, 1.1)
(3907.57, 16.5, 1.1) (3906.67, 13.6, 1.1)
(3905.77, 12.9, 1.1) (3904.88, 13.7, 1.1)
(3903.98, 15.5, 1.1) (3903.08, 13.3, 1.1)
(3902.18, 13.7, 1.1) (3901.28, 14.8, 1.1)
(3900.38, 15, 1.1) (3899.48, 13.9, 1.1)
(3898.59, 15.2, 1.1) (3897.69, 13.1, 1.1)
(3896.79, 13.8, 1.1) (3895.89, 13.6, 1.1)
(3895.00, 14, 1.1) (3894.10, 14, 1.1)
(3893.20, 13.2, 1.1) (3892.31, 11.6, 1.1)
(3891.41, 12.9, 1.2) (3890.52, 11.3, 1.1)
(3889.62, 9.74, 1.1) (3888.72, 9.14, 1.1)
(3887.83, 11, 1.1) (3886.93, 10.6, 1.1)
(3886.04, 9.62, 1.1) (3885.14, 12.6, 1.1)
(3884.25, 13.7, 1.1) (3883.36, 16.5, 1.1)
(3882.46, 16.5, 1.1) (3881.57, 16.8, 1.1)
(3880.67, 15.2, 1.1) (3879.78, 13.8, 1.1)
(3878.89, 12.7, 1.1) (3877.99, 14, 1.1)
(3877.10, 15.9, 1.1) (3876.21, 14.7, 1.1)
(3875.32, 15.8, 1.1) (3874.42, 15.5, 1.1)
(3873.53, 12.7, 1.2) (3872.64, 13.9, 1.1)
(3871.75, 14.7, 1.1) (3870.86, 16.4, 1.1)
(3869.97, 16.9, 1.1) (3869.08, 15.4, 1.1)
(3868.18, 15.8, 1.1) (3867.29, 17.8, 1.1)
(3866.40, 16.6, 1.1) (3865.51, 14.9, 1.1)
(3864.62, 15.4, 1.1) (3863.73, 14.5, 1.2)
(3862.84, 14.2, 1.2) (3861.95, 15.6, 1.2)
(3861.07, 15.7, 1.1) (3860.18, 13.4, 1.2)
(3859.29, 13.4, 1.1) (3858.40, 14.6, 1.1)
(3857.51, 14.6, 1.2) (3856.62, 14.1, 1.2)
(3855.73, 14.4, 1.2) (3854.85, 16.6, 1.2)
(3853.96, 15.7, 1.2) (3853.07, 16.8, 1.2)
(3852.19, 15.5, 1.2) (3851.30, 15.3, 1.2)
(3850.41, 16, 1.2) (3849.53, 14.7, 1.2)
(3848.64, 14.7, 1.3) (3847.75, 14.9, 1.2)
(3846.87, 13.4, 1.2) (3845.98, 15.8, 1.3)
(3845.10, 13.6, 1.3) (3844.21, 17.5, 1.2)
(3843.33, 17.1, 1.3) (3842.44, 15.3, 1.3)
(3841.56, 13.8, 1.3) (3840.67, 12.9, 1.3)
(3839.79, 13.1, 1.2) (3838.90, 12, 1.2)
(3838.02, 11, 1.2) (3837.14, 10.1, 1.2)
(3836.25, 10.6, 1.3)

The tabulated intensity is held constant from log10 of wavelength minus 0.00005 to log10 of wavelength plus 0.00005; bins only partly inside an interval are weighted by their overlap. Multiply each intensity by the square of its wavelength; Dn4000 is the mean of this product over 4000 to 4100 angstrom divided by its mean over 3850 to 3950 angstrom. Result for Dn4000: 1.30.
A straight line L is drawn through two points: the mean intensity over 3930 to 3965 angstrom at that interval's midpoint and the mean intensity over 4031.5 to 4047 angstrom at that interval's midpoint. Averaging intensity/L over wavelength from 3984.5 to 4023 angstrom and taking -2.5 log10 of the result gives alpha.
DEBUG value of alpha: -0.093 mag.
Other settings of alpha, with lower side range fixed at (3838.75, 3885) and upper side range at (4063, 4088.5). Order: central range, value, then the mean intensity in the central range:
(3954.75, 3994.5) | 0.144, 13.9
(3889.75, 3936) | 0.171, 13.2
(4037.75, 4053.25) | -0.008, 16.5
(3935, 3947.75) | 0.210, 12.9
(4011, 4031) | -0.020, 16.5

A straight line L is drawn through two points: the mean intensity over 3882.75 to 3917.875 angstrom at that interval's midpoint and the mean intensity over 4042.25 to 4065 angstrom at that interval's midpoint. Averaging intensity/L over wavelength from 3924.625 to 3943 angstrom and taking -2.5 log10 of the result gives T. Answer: 0.356 mag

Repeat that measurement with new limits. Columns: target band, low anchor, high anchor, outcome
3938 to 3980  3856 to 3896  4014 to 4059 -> 0.134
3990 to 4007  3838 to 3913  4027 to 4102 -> -0.047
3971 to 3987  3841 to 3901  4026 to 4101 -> 0.042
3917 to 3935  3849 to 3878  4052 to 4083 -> 0.320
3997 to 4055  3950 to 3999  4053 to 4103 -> -0.085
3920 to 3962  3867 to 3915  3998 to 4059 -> 0.159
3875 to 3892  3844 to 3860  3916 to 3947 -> 0.052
